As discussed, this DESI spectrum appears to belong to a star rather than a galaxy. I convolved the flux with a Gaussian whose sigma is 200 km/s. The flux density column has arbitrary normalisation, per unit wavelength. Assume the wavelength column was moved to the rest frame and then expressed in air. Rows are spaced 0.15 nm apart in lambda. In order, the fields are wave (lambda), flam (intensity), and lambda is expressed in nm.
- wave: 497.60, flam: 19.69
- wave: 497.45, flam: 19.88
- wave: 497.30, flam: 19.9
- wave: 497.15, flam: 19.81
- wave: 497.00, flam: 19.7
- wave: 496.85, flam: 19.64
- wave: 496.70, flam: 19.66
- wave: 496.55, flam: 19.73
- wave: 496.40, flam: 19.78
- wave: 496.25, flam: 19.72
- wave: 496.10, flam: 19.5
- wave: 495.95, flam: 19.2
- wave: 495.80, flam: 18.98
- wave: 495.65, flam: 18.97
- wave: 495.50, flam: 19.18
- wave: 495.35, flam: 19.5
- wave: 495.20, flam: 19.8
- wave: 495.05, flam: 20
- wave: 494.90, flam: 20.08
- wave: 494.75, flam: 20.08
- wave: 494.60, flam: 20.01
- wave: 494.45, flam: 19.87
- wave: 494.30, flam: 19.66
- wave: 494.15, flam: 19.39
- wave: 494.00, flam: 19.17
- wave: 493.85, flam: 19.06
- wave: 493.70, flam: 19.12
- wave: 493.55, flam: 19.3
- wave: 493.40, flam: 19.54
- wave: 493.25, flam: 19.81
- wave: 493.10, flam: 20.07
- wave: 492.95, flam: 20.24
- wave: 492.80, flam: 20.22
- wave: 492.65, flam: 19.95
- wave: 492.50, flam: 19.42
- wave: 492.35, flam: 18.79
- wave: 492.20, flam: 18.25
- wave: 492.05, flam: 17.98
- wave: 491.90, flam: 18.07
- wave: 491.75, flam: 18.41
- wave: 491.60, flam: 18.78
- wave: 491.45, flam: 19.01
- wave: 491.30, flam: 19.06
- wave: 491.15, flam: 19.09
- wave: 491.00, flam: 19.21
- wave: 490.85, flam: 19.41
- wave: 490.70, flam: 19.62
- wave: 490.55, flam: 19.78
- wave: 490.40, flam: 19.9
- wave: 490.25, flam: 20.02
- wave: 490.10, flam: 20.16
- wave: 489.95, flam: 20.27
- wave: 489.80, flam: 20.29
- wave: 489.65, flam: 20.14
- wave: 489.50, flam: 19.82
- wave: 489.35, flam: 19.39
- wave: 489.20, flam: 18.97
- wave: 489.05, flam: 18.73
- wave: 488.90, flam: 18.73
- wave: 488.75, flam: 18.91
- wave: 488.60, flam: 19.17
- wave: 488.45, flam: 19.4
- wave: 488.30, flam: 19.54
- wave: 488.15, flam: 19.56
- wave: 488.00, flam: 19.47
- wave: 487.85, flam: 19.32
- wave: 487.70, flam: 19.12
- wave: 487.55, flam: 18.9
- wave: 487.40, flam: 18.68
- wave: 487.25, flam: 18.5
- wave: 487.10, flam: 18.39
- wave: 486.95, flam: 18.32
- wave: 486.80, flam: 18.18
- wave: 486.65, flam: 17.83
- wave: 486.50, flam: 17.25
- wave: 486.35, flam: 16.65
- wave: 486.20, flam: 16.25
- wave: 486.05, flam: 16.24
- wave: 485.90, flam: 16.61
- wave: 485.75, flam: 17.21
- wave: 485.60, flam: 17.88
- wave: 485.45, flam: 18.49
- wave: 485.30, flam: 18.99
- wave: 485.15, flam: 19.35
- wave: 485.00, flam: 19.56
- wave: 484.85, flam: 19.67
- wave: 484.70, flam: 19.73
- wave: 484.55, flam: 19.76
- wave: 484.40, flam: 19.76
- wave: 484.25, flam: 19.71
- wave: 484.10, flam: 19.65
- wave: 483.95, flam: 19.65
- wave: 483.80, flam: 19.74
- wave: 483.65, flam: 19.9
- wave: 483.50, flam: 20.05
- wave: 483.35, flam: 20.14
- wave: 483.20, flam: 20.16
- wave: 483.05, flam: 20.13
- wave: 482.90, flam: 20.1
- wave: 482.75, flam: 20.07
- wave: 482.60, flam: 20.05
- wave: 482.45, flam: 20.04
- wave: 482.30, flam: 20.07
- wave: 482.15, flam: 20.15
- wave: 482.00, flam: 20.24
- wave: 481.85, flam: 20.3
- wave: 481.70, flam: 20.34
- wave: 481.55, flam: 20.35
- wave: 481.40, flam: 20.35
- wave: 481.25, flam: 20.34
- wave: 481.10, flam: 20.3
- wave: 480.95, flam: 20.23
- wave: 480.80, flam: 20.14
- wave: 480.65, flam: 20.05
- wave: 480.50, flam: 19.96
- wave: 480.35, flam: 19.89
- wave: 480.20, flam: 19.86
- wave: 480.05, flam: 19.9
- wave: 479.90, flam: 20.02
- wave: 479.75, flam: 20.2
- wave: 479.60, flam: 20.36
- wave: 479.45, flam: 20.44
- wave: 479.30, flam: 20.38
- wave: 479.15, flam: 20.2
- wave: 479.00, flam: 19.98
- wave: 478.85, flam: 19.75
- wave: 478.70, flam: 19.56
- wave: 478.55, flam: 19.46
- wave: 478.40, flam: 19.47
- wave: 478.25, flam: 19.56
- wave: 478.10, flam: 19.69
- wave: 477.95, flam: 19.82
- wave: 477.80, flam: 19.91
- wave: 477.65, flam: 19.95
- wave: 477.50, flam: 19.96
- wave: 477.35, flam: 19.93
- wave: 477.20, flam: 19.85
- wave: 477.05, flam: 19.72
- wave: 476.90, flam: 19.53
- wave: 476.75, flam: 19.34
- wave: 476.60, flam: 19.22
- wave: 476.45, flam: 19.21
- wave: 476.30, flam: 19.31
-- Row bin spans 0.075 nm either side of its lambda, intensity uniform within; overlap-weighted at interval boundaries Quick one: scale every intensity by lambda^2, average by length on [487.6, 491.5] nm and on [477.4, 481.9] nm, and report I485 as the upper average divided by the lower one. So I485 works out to 1.0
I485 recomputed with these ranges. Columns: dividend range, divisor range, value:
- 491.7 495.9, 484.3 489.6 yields 1.07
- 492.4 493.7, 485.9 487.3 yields 1.16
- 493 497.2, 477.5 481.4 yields 1.05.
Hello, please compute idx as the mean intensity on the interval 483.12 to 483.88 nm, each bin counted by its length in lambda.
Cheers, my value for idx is 20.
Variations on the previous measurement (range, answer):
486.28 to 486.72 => 17.2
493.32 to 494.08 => 19.2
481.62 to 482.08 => 20.3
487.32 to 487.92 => 19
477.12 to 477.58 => 19.9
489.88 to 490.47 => 20.1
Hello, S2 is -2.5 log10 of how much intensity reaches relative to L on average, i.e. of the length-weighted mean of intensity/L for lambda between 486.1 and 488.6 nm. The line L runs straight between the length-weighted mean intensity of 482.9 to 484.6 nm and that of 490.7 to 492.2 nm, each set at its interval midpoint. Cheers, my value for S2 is 0.05 mag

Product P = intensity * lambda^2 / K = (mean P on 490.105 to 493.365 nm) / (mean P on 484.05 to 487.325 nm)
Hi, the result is 1.08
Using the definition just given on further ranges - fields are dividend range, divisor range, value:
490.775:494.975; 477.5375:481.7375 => 1.02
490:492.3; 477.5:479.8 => 1.01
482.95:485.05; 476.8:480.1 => 1.02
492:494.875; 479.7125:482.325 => 1.02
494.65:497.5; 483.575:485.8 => 1.07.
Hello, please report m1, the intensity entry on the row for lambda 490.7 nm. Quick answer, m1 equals 19.62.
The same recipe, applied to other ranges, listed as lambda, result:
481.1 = 20.3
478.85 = 19.75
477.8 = 19.91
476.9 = 19.53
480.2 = 19.86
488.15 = 19.56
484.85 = 19.67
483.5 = 20.05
